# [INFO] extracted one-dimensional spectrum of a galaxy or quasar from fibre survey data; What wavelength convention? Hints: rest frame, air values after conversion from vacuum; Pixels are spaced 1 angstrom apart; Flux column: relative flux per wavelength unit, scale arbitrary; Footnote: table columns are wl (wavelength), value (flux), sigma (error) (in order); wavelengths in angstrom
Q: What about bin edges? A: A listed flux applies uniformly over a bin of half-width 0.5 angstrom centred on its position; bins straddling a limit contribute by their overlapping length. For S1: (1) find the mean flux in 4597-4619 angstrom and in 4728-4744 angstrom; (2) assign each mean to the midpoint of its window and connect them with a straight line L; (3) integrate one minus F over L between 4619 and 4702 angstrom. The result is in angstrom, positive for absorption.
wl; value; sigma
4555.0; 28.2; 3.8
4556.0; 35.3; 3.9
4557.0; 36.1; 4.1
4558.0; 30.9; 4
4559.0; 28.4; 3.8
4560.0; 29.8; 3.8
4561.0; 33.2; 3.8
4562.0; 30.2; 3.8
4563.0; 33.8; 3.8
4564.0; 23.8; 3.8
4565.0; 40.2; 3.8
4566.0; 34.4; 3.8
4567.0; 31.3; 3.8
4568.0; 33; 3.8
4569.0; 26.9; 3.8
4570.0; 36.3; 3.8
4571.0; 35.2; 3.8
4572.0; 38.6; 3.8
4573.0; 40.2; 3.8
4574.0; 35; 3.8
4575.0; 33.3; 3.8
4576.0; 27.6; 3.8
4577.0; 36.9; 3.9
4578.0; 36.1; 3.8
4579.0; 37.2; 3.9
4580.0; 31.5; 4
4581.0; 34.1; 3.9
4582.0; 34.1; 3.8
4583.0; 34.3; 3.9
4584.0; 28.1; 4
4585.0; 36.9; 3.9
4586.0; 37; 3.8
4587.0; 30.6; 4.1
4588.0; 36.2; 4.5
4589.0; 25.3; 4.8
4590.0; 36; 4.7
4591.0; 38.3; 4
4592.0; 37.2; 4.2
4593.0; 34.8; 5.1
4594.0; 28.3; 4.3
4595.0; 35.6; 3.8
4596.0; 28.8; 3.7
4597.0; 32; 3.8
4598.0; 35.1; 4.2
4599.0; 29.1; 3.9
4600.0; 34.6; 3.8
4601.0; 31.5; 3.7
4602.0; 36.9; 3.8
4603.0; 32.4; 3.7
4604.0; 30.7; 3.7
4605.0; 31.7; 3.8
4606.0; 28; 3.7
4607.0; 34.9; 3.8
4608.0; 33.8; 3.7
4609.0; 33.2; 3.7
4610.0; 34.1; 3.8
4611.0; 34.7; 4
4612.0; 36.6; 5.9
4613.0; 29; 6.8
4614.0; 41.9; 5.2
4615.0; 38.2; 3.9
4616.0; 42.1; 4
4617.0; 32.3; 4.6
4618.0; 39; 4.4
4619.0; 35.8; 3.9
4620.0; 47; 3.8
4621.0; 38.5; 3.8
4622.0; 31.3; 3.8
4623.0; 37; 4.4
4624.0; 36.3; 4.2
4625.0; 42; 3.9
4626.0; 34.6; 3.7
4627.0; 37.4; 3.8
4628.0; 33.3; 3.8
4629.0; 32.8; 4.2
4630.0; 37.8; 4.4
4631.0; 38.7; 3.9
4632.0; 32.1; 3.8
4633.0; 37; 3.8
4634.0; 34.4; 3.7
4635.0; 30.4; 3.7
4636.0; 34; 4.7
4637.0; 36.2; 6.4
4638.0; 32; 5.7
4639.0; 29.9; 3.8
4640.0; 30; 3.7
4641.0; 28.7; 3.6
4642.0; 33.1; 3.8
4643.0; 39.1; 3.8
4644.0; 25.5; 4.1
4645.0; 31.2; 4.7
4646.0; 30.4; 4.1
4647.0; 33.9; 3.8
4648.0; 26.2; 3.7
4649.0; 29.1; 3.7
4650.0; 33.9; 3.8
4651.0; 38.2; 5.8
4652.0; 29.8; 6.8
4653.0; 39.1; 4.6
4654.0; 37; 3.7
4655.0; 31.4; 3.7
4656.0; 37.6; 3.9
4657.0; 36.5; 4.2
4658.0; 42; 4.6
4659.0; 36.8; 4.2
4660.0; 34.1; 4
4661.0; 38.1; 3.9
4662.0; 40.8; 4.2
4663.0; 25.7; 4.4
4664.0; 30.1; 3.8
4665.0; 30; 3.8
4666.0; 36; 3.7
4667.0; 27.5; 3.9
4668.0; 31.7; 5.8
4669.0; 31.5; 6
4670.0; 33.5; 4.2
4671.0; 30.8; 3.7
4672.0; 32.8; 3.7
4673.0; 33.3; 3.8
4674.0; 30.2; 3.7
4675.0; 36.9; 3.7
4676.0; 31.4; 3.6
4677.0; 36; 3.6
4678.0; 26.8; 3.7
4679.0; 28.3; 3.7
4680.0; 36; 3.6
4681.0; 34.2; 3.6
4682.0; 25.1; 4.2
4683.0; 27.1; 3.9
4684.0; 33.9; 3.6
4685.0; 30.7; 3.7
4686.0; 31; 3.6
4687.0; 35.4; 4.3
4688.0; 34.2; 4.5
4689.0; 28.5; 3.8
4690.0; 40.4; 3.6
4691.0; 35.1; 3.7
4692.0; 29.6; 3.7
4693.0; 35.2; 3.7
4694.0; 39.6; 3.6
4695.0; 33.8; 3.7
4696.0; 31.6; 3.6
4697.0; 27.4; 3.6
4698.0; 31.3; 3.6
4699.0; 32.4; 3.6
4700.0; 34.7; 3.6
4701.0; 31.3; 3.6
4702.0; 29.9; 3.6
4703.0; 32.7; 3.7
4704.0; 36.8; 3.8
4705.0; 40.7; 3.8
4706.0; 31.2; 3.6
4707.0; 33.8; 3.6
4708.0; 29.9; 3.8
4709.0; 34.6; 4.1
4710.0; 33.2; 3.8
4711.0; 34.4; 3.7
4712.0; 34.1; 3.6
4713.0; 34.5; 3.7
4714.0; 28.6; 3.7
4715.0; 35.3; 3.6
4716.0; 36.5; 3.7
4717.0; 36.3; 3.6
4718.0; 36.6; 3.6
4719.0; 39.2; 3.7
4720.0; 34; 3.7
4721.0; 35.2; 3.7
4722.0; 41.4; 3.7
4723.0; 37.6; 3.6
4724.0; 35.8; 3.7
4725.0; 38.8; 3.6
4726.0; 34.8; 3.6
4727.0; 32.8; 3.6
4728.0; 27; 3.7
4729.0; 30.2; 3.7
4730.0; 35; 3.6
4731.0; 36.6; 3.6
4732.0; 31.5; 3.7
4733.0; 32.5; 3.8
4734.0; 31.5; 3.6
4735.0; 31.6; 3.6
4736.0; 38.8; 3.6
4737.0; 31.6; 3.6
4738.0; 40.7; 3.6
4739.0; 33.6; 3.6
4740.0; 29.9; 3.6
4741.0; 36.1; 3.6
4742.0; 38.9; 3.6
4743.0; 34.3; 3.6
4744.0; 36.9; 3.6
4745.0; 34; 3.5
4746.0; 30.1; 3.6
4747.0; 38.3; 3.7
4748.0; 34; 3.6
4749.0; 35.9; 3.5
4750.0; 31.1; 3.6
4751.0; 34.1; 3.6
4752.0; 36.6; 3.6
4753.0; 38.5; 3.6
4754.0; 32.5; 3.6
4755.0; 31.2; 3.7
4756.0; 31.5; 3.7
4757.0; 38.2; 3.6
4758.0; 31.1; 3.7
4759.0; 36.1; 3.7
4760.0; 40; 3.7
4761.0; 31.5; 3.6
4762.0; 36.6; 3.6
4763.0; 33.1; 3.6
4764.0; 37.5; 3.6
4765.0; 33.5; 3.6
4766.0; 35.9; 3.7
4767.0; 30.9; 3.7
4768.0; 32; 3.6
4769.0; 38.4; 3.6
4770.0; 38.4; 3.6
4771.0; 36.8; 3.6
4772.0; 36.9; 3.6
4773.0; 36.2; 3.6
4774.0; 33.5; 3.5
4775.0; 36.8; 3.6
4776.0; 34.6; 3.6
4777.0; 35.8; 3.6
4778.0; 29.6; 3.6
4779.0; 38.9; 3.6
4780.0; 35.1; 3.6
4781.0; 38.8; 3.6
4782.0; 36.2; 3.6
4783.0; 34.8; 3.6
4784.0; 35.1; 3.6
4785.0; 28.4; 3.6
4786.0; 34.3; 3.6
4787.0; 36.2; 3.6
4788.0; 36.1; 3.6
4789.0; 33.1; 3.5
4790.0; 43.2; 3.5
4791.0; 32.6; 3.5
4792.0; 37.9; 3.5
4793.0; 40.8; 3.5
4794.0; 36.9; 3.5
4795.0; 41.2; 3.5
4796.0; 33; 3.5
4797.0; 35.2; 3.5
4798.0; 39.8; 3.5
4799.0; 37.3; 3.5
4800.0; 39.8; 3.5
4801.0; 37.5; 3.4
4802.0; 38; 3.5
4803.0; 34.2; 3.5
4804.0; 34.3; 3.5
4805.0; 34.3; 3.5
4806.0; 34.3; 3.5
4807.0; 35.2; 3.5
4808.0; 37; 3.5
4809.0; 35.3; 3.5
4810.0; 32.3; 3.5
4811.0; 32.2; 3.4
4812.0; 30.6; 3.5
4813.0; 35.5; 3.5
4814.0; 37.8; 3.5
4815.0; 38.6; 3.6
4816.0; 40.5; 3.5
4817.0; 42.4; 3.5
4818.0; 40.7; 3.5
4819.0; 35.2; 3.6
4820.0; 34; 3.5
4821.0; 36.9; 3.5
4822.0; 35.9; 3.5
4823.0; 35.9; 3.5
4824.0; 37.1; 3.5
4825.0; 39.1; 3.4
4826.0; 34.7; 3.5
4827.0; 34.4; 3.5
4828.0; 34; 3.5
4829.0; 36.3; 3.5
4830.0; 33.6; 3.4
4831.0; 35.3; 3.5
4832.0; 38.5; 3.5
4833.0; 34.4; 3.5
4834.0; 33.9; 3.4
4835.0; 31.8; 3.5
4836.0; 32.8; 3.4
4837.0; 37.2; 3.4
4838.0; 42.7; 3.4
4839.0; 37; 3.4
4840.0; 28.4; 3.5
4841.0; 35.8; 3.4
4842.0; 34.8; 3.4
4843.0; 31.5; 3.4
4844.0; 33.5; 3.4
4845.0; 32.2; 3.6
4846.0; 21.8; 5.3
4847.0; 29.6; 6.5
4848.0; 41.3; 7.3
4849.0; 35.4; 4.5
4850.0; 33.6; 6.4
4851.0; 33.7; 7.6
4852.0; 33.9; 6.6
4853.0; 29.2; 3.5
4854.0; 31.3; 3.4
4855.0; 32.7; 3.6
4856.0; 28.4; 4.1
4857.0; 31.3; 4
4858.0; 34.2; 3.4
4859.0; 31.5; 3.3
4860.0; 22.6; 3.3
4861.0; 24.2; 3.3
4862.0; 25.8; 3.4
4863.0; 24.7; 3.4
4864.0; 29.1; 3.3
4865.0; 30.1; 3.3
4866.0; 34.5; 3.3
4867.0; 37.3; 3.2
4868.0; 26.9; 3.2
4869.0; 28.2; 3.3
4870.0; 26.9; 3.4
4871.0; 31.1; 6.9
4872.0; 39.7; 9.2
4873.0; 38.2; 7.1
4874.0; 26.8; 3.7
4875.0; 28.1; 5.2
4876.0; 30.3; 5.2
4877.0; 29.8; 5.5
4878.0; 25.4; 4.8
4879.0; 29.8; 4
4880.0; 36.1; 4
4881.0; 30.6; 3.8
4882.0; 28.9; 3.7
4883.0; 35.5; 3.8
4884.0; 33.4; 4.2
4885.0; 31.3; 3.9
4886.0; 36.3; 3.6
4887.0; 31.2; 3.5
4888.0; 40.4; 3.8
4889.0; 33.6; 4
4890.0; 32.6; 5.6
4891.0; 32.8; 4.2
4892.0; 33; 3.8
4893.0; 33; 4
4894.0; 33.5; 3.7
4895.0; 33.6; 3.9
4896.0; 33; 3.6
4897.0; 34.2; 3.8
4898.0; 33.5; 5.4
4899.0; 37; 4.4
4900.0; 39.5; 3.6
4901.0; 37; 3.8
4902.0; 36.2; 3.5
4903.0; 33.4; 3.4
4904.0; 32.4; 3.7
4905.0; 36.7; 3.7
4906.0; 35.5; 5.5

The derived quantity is 1.7 angstrom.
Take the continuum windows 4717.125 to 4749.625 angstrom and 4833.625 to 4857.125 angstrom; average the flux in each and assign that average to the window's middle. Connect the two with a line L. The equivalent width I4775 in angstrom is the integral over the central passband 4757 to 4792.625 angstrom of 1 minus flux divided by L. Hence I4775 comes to -1.22 angstrom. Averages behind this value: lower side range 34.9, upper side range 33.1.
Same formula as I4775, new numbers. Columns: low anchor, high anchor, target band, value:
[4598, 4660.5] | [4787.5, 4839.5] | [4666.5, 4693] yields 2.21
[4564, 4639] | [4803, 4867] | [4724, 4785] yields -1.16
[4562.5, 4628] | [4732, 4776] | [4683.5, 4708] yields 0.95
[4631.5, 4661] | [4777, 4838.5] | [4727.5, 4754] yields 0.62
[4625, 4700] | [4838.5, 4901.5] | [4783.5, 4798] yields -1.63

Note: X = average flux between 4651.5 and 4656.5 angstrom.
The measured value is 35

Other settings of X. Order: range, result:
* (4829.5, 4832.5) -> 35.8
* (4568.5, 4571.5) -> 32.8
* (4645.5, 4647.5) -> 32.1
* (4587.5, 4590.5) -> 32.5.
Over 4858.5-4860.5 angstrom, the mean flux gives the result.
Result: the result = 27.1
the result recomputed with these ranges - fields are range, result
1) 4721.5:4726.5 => 37.7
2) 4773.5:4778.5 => 34.1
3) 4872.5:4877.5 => 30.6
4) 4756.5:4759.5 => 35.1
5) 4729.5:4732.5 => 34.4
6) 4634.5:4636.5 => 32.2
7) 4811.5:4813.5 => 33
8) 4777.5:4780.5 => 34.5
